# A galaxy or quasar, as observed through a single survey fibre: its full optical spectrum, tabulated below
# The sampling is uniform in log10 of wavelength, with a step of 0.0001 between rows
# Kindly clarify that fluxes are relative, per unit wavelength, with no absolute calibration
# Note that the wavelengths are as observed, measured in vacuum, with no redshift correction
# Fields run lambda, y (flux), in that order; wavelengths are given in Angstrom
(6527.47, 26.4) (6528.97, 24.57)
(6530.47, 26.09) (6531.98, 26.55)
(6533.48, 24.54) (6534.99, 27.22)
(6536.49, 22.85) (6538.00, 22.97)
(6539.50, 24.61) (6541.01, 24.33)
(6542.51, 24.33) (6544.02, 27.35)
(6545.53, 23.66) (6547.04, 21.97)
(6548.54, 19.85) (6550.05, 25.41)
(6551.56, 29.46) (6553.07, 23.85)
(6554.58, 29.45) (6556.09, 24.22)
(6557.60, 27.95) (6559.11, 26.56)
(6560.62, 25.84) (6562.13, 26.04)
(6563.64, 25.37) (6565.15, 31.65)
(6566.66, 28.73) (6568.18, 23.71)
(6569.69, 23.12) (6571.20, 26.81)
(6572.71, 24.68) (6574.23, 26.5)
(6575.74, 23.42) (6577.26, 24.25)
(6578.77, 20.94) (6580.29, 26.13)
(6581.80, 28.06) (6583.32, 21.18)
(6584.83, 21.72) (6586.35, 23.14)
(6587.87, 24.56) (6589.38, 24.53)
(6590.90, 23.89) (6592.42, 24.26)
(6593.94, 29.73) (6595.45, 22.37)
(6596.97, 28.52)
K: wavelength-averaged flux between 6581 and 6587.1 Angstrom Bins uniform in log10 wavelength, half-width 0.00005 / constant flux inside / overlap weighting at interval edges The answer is 23.6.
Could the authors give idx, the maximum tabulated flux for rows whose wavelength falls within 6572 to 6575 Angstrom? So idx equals 26.5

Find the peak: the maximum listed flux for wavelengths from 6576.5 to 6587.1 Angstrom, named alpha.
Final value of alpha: 28.06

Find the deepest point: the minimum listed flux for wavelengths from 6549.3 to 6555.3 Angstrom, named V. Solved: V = 23.85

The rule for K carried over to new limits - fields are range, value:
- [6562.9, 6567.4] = 28.6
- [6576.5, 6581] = 23.7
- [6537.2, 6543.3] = 24.1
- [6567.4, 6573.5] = 24.6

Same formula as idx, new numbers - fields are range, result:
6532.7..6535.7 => 27.22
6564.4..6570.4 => 31.65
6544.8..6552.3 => 29.46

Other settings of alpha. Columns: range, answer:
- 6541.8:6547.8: 27.35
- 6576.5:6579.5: 24.25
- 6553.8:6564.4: 29.45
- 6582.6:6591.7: 24.56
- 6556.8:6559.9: 27.95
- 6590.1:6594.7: 29.73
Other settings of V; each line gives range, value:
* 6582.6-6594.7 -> 21.18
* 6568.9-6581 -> 20.94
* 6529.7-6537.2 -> 22.85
